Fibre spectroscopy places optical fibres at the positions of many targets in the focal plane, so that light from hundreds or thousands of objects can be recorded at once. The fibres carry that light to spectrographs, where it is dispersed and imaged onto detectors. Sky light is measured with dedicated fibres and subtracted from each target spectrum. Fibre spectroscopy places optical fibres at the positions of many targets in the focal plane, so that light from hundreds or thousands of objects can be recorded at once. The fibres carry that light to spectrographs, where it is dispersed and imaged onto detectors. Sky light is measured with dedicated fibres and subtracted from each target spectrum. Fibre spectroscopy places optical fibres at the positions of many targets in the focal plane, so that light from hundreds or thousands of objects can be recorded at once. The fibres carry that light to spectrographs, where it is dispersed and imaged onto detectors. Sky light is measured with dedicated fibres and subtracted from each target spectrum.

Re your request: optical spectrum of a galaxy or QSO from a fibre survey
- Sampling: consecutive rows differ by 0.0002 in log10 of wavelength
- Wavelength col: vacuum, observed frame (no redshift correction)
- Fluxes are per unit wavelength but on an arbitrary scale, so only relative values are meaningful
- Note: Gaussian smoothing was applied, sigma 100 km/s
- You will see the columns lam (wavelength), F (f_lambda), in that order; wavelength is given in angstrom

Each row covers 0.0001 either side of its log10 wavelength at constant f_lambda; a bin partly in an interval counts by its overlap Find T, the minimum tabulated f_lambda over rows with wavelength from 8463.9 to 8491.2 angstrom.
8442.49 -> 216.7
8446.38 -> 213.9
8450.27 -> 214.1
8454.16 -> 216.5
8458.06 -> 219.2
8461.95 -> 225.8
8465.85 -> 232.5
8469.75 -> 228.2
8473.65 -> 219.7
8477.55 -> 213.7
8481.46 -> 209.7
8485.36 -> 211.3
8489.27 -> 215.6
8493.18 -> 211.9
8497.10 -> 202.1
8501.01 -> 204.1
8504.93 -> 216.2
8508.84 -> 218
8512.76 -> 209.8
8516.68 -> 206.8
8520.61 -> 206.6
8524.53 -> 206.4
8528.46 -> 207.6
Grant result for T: 209.7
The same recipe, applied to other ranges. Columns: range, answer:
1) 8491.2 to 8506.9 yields 202.1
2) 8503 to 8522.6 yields 206.6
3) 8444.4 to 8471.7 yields 213.9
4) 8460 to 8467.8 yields 225.8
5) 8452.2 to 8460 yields 216.5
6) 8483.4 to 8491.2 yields 211.3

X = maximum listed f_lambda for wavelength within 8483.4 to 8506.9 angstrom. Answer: 216.2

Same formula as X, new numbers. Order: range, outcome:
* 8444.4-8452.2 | 214.1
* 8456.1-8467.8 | 232.5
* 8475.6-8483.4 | 213.7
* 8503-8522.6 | 218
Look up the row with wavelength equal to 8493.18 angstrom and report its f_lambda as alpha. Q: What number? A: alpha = 211.9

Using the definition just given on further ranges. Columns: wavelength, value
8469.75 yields 228.2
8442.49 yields 216.7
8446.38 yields 213.9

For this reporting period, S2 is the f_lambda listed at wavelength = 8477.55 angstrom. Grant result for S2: 213.7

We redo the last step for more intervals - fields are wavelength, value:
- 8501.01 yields 204.1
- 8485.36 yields 211.3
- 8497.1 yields 202.1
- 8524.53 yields 206.4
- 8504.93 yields 216.2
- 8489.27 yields 215.6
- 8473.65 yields 219.7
